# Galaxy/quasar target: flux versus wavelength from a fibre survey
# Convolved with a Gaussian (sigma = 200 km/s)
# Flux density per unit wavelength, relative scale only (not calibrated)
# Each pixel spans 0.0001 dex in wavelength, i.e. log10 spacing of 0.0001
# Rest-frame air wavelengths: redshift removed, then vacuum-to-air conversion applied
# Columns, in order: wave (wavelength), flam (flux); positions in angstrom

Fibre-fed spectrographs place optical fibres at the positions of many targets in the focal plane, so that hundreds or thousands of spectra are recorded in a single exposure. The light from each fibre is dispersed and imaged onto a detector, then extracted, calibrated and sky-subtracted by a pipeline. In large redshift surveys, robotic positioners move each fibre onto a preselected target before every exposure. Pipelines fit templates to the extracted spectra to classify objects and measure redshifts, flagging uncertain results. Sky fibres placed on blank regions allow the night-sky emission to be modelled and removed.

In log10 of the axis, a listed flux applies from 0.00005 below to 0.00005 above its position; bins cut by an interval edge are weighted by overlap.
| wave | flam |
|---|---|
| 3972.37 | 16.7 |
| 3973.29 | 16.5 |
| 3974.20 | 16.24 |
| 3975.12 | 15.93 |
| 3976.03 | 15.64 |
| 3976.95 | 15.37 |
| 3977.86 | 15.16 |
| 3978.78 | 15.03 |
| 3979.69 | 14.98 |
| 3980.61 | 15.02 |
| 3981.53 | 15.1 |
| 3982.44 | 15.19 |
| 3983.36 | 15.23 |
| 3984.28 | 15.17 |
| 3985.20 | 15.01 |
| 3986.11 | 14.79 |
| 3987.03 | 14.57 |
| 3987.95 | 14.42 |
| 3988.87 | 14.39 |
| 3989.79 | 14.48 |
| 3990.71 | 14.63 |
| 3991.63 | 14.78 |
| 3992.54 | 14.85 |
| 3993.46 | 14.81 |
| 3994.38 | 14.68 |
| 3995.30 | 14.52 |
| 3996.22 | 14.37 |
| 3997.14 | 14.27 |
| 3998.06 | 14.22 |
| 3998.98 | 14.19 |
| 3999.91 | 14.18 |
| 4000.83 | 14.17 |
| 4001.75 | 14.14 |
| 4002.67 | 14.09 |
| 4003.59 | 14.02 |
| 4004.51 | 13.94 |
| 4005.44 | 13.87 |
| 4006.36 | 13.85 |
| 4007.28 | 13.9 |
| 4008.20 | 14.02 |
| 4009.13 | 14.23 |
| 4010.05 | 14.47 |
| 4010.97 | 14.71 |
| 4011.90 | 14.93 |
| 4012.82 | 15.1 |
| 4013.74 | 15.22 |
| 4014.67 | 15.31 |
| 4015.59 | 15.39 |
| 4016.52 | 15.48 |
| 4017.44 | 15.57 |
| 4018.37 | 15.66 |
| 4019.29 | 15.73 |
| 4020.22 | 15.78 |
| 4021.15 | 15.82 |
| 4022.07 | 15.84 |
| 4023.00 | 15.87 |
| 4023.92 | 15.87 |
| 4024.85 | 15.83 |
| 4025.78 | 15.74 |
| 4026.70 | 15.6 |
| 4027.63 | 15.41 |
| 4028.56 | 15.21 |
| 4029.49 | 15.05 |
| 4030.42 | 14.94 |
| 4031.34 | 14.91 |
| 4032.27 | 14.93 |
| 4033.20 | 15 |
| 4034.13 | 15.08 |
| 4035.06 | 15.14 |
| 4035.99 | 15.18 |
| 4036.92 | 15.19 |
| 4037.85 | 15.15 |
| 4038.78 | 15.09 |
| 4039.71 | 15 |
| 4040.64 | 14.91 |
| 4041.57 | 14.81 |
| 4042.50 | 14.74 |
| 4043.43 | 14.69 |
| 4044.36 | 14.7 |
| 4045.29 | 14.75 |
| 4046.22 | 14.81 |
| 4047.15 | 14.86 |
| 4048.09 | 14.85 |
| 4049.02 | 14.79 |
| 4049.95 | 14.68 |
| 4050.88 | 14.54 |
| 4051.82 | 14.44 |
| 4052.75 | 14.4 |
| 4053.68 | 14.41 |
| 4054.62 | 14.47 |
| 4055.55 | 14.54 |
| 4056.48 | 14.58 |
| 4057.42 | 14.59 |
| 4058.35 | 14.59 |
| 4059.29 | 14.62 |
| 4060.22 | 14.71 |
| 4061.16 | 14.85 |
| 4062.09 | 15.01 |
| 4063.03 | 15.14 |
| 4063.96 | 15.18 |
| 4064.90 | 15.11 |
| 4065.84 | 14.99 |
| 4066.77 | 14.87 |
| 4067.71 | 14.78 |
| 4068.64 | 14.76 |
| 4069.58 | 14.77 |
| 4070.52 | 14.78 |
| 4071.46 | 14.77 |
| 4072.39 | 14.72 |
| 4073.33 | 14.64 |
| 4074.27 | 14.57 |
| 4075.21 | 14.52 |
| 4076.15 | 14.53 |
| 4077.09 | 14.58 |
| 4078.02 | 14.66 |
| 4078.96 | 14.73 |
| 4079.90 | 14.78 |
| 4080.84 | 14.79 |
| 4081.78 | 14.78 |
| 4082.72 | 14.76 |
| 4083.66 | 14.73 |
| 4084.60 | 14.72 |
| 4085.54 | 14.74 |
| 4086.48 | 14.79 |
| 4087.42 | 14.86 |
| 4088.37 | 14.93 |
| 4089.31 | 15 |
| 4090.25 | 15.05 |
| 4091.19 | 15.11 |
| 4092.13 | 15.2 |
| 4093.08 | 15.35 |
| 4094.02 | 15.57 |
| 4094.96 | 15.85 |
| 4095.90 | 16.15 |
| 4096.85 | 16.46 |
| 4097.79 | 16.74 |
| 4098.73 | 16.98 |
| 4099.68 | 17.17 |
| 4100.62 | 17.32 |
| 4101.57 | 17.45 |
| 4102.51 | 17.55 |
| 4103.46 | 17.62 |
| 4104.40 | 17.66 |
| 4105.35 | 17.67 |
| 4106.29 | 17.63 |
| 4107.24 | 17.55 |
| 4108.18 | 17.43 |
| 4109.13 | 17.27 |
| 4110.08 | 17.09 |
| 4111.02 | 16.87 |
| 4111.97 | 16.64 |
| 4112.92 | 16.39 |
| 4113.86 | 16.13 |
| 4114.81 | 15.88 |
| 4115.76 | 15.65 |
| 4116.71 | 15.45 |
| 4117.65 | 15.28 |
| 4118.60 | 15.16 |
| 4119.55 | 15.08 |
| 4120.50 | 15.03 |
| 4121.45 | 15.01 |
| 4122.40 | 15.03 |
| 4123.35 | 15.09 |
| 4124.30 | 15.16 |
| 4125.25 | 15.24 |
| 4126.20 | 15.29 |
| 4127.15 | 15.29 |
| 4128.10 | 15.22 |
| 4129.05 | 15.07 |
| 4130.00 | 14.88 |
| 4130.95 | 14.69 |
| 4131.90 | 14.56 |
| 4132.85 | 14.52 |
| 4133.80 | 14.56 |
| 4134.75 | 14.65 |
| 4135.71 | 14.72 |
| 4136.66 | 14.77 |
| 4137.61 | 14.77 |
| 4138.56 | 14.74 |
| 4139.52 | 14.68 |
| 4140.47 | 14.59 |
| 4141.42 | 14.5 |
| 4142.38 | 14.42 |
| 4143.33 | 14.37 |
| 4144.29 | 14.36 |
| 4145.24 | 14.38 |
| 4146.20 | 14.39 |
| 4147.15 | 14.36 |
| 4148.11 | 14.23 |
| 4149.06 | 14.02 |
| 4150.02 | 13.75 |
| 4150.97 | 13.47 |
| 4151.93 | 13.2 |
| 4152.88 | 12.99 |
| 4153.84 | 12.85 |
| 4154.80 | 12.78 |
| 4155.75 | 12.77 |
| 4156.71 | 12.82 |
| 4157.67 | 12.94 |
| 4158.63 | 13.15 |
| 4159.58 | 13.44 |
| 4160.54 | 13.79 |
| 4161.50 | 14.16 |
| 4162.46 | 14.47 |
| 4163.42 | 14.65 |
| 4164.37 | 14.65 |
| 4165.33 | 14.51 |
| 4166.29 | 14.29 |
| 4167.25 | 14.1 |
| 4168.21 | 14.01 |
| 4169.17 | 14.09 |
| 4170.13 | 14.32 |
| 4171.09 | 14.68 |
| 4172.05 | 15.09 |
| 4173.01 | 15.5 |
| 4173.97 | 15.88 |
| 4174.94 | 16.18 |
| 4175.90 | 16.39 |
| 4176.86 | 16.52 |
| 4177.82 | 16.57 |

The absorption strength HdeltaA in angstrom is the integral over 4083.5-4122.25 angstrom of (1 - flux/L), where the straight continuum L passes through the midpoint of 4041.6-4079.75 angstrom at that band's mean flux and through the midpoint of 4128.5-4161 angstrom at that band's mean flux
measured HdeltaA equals -4.6 angstrom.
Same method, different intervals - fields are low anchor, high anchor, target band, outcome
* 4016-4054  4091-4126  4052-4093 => 2.4 angstrom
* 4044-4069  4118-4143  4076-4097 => -0.3 angstrom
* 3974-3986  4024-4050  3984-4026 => 1.1 angstrom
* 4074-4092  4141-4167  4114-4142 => -1.6 angstrom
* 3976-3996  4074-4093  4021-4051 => -0.6 angstrom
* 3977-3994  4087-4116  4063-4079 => 1.3 angstrom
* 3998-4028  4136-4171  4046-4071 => -0.2 angstrom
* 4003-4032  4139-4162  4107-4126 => -2.4 angstrom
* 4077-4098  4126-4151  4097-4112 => -2.3 angstrom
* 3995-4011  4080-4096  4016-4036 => -1.5 angstrom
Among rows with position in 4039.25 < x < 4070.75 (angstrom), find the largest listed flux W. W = 15.18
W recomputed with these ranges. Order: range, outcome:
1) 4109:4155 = 17.27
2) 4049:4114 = 17.67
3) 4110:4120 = 17.09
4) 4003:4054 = 15.87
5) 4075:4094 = 15.35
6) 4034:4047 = 15.19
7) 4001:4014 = 15.22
